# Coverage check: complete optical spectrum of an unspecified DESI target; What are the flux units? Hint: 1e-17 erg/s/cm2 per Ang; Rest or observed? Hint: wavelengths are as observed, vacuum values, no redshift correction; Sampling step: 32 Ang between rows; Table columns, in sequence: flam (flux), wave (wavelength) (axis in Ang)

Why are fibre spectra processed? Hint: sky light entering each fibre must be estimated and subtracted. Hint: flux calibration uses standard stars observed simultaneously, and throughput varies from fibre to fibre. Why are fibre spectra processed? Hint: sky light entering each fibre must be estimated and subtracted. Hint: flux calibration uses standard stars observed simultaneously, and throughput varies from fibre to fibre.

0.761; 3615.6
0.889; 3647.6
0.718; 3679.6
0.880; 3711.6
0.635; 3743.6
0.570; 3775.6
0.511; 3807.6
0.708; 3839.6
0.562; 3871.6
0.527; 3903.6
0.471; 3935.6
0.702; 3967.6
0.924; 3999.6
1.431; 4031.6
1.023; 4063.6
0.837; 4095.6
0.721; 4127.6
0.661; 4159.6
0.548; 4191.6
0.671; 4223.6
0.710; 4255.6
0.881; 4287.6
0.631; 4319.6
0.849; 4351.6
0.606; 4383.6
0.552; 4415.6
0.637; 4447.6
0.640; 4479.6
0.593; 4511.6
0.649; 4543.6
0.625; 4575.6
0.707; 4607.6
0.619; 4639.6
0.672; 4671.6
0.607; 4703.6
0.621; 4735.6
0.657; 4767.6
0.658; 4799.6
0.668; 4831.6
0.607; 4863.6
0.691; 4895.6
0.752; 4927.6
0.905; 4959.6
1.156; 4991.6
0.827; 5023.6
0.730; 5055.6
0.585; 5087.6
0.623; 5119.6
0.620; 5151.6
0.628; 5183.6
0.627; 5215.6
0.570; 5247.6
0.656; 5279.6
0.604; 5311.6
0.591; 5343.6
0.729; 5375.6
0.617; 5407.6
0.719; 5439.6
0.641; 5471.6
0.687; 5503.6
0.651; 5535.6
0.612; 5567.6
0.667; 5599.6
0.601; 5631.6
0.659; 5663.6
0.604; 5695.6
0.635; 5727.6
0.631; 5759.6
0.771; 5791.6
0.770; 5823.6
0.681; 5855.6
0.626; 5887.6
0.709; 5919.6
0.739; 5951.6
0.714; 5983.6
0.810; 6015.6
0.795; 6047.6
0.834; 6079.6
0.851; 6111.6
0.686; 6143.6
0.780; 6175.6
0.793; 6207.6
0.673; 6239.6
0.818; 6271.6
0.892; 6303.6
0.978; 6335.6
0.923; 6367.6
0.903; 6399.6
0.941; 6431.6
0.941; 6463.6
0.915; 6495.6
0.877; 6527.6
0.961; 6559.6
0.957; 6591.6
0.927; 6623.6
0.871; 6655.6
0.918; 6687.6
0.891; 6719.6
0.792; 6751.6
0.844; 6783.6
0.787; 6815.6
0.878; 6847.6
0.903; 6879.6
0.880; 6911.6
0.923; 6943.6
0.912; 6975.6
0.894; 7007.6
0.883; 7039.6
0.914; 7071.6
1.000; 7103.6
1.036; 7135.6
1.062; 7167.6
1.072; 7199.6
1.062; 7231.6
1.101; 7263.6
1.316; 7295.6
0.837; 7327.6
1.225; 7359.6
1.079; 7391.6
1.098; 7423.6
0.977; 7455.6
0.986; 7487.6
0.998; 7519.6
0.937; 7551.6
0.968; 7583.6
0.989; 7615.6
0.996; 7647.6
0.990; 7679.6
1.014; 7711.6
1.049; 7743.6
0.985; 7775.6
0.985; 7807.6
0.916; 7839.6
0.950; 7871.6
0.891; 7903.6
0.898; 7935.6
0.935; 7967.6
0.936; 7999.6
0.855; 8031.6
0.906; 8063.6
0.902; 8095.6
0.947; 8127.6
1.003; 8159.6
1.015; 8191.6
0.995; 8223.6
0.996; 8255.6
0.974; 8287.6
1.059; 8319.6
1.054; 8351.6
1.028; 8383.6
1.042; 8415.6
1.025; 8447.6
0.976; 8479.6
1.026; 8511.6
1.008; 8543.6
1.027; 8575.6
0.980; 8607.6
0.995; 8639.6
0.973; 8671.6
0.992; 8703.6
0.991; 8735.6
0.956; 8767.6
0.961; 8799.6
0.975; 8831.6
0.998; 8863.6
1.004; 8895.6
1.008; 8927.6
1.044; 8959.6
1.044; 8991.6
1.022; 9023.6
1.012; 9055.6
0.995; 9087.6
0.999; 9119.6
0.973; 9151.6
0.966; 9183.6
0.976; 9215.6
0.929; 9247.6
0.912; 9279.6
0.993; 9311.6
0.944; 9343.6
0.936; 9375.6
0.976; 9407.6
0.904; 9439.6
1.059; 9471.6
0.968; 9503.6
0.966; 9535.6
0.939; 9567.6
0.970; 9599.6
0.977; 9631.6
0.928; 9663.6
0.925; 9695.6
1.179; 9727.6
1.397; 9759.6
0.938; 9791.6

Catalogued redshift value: 0.10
